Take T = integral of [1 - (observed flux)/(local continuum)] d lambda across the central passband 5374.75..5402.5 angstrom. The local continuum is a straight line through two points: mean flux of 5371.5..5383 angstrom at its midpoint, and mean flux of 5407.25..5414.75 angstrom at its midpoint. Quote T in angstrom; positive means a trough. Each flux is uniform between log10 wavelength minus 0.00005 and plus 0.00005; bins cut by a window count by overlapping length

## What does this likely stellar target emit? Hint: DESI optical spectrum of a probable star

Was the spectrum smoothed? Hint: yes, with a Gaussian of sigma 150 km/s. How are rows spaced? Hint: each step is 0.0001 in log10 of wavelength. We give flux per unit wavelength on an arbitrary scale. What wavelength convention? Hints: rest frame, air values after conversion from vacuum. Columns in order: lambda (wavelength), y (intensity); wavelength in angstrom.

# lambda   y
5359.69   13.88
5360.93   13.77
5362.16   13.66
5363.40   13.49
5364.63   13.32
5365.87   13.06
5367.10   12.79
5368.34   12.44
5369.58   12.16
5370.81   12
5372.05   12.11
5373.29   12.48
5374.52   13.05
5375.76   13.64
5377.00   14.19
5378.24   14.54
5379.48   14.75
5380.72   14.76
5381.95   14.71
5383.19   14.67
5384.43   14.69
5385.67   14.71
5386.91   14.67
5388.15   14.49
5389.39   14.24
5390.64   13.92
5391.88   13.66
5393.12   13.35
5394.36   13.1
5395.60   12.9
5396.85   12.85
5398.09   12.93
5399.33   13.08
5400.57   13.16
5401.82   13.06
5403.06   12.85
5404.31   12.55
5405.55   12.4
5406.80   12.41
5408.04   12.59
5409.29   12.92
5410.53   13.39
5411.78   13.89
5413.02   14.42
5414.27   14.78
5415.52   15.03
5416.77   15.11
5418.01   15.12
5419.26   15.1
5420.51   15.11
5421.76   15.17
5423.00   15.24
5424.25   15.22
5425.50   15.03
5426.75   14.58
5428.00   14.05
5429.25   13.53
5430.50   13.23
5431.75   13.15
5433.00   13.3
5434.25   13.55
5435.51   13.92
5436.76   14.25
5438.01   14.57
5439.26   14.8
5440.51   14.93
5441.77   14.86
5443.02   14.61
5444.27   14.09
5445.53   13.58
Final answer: -0.2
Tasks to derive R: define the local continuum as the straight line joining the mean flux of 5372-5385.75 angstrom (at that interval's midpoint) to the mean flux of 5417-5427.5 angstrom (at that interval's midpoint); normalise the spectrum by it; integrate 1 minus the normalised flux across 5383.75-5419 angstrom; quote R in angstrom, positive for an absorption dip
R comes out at 2.23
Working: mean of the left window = 14.1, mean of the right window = 15.1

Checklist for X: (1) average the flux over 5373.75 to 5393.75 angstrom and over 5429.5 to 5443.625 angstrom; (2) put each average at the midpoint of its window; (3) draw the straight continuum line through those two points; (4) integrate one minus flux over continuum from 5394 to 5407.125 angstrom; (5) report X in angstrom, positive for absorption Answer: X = 1.2 angstrom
